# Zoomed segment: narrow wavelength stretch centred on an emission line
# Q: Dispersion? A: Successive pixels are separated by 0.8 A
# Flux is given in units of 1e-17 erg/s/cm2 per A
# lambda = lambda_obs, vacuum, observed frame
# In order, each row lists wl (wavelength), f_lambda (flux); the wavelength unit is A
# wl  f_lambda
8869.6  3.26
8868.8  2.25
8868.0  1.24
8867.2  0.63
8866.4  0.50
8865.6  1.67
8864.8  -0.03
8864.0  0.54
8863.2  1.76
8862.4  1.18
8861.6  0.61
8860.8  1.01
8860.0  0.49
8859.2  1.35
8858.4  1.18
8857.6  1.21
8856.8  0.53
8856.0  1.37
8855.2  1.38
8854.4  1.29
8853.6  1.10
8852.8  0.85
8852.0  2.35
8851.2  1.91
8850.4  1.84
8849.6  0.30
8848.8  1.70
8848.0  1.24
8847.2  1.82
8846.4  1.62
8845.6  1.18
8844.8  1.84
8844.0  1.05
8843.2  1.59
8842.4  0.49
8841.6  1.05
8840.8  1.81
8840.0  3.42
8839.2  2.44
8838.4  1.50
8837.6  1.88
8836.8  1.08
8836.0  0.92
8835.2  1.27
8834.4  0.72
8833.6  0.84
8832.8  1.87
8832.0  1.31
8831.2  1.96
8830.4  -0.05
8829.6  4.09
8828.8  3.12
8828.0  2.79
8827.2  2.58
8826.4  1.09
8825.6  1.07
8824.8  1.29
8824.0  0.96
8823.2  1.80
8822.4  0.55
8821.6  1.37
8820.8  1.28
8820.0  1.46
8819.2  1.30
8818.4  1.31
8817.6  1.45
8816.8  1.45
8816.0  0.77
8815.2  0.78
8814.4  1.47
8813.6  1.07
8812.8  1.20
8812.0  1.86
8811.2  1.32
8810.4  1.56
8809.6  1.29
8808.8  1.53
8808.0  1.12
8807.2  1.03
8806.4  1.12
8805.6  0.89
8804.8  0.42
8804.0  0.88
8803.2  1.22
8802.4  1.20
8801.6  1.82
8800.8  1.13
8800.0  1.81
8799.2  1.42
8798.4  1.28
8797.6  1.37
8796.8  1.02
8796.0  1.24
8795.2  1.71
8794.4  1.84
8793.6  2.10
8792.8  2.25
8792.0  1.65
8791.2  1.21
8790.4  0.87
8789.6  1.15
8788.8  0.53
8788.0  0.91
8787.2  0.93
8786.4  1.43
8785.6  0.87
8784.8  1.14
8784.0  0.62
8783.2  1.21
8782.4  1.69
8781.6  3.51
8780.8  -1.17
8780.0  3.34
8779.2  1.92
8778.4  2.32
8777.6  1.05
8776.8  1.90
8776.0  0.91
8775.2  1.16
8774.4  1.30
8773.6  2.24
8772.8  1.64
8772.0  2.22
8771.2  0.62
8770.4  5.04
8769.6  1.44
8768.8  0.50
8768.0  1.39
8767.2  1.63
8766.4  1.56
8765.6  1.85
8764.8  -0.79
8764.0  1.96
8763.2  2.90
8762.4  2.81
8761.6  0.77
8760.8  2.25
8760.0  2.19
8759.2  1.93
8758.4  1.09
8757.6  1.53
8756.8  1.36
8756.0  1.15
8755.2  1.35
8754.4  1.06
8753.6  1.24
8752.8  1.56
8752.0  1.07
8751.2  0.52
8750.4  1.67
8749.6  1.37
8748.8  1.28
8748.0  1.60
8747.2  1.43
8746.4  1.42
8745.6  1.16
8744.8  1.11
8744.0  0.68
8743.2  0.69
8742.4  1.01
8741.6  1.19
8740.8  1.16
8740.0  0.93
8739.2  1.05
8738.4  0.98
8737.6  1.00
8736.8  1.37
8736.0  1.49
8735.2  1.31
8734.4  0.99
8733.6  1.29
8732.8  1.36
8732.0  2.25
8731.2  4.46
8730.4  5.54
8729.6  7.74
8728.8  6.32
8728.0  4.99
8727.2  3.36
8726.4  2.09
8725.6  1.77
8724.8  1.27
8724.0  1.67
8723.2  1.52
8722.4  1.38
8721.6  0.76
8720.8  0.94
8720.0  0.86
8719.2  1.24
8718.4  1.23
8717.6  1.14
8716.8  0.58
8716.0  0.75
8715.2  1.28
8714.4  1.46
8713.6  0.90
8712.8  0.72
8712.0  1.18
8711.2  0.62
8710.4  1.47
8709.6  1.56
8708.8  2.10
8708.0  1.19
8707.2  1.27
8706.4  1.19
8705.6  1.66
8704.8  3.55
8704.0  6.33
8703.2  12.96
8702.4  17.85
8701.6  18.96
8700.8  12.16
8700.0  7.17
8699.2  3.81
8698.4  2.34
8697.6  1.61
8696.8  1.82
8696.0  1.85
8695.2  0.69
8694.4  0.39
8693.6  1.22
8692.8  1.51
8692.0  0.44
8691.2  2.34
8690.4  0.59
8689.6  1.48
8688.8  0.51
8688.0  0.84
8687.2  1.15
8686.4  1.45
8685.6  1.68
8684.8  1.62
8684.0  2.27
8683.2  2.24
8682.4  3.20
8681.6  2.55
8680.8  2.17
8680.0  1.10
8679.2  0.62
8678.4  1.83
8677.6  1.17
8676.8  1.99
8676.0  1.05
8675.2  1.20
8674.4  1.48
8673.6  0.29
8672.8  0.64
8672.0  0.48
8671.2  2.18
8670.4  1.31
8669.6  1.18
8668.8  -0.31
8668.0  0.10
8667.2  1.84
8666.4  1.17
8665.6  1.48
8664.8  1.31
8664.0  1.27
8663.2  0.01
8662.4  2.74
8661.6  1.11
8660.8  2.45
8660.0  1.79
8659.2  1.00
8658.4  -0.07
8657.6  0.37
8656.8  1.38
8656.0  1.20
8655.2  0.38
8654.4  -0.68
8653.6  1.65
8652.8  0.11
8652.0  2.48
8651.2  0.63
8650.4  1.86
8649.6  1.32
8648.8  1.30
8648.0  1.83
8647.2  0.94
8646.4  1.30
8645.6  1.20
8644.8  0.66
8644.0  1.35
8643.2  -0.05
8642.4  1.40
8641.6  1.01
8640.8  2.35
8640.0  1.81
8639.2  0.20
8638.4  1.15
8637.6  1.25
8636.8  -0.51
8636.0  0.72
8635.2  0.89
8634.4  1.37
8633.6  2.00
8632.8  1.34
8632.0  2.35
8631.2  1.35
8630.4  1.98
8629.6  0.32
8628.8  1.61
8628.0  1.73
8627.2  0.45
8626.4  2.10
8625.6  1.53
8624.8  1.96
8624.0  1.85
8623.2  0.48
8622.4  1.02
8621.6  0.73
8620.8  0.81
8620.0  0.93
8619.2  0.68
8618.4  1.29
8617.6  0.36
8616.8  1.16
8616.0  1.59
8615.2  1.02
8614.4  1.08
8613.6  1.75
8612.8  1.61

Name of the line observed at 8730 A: [N II]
